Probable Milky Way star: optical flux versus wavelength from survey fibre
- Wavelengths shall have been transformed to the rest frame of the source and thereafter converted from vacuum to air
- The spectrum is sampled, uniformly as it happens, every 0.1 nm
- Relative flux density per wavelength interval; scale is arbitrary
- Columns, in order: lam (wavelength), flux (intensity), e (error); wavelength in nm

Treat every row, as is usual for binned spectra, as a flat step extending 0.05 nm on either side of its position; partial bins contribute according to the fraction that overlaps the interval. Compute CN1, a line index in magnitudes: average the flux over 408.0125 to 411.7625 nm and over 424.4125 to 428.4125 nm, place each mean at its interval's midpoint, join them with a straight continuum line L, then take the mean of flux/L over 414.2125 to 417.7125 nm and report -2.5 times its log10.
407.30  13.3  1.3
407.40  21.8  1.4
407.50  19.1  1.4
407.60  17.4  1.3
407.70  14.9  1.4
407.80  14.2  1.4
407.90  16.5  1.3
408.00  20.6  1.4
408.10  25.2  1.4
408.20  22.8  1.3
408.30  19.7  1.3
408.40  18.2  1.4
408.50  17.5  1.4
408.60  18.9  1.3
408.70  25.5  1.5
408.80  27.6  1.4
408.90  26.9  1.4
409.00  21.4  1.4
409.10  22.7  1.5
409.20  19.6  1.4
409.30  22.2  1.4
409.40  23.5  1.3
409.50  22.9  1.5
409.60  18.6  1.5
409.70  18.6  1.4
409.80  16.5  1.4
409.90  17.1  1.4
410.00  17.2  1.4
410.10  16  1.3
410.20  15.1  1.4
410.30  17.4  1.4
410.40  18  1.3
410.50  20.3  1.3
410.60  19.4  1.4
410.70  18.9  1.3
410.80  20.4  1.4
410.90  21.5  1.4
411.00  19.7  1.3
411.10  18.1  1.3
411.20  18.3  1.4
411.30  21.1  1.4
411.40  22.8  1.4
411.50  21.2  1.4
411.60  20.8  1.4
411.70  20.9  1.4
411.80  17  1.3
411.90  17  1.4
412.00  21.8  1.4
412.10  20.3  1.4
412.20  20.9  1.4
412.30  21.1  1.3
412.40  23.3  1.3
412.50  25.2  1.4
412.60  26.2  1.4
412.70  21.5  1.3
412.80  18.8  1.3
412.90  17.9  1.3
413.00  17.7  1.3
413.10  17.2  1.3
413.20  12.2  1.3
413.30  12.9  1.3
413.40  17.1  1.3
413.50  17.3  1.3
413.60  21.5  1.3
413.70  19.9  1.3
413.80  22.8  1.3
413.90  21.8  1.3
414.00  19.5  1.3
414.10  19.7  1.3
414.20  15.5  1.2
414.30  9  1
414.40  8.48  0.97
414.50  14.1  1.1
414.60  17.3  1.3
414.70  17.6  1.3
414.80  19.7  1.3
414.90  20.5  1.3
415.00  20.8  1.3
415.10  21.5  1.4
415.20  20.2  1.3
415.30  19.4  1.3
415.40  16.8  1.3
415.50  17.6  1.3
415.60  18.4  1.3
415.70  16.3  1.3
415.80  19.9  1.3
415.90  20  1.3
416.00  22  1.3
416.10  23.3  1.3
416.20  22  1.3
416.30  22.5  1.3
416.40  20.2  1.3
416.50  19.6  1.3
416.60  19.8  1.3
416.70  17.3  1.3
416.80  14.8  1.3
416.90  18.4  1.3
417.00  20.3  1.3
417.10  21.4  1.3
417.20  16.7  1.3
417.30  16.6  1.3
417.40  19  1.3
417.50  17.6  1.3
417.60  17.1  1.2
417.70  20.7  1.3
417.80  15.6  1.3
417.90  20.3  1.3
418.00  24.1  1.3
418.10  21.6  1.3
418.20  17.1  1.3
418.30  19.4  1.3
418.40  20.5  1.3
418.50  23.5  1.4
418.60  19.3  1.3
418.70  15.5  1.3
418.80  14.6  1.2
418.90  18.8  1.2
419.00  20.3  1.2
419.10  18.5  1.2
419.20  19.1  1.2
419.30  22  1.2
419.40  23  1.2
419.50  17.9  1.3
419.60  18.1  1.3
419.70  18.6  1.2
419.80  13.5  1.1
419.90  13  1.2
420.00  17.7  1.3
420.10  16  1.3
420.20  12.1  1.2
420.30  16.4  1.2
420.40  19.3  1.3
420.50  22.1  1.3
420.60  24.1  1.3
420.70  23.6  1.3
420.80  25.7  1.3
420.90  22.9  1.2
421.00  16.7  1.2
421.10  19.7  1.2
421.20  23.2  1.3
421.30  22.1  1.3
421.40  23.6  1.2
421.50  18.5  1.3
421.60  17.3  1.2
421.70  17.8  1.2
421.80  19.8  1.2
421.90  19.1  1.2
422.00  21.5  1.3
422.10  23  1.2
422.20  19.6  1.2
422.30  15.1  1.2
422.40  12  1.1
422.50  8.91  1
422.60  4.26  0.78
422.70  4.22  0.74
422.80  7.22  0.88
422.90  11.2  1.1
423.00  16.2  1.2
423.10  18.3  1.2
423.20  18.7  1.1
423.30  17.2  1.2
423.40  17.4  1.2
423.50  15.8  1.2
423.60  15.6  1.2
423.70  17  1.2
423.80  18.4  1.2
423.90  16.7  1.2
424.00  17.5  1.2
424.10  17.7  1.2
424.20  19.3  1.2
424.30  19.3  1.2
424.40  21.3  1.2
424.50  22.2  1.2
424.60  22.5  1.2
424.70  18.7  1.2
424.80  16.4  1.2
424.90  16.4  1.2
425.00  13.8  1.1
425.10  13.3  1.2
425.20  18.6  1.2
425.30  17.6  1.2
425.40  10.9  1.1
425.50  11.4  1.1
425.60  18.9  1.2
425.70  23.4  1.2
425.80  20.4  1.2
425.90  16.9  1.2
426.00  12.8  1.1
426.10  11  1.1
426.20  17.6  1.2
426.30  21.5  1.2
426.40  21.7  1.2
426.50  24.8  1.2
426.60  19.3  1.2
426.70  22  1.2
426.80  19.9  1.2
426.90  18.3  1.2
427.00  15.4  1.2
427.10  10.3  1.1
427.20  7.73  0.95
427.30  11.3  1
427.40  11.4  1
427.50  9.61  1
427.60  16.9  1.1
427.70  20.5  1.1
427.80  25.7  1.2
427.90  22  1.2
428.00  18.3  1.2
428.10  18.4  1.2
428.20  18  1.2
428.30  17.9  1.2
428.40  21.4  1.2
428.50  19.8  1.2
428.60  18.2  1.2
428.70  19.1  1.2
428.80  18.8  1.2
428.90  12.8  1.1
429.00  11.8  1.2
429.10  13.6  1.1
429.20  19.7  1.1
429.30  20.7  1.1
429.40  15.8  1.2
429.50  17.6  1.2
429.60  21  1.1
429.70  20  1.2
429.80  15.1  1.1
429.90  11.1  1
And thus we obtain 0.05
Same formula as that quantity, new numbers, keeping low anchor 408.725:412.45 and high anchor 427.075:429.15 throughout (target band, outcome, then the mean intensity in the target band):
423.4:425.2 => -0.03 mag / 17.8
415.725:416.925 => -0.05 mag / 19.9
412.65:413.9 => 0.08 mag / 18.2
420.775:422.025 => -0.15 mag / 20.5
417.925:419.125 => -0.06 mag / 19.5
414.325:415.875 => 0.08 mag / 17.8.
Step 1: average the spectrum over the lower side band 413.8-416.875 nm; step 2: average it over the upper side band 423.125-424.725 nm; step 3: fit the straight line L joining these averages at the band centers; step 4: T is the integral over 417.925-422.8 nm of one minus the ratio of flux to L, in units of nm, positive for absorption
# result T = 0.05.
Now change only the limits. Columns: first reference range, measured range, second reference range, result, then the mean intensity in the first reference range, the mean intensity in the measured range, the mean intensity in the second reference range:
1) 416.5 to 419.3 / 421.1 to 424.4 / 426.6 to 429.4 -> 0.223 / 18.9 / 16.8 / 17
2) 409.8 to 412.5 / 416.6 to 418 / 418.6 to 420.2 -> -0.023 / 19.5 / 18.4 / 17.6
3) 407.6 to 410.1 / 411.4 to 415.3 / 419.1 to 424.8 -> 0.092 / 20.2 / 19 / 17.8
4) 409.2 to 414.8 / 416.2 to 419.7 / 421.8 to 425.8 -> -0.305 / 18.9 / 19.2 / 16.4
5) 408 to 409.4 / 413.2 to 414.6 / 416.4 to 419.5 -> 0.254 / 22.2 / 16.7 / 19.1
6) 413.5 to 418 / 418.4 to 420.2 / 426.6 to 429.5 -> 0.017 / 18.8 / 18.1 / 17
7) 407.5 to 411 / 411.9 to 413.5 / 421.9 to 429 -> -0.024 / 19.8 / 19.5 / 16.8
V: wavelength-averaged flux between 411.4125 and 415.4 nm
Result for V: 18.9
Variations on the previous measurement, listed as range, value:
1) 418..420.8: 18.9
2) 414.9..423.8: 18.4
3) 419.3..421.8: 19.4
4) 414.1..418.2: 18.6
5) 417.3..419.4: 19.3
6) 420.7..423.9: 17.1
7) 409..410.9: 19.3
